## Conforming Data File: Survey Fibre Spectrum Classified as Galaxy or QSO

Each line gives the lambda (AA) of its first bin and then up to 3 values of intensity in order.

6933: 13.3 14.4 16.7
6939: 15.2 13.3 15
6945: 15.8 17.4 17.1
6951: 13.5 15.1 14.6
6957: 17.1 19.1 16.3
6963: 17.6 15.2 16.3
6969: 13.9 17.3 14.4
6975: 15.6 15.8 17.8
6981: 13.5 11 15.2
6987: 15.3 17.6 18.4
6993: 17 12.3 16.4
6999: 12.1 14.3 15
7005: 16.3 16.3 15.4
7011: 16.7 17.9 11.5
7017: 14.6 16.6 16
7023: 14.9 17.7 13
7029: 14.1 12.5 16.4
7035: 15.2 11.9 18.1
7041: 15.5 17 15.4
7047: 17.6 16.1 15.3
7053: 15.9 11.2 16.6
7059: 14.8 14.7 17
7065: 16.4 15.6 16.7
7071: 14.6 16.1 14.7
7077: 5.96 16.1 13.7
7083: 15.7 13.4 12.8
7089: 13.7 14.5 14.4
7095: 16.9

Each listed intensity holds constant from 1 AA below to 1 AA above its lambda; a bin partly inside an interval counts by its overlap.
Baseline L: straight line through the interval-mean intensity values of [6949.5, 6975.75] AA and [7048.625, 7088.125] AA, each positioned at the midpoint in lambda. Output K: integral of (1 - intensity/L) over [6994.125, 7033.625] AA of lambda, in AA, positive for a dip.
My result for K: 0.7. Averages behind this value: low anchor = 15.9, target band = 15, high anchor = 14.6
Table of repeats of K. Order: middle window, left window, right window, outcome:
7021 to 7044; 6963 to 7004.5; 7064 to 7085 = -0.45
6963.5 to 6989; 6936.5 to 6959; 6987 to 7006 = 0.49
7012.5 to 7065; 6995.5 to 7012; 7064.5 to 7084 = -1.49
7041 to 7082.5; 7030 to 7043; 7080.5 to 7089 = -1.77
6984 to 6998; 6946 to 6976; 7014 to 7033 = -0.60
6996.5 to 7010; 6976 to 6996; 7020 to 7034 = 0.12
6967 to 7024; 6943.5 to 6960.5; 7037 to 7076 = 2.21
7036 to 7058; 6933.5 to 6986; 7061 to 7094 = -1.15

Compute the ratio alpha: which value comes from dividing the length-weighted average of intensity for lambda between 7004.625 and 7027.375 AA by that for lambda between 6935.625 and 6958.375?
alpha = 1.00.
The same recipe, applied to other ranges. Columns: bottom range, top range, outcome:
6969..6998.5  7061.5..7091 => 0.94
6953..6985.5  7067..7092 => 0.90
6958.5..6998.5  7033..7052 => 1.01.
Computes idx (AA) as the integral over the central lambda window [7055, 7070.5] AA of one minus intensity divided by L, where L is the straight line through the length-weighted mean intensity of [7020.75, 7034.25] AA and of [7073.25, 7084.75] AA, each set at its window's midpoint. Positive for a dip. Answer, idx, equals -1.9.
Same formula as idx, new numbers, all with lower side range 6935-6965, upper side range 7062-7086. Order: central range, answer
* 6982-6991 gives 0.2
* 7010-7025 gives -0.4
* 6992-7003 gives 0.7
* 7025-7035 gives 0.4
